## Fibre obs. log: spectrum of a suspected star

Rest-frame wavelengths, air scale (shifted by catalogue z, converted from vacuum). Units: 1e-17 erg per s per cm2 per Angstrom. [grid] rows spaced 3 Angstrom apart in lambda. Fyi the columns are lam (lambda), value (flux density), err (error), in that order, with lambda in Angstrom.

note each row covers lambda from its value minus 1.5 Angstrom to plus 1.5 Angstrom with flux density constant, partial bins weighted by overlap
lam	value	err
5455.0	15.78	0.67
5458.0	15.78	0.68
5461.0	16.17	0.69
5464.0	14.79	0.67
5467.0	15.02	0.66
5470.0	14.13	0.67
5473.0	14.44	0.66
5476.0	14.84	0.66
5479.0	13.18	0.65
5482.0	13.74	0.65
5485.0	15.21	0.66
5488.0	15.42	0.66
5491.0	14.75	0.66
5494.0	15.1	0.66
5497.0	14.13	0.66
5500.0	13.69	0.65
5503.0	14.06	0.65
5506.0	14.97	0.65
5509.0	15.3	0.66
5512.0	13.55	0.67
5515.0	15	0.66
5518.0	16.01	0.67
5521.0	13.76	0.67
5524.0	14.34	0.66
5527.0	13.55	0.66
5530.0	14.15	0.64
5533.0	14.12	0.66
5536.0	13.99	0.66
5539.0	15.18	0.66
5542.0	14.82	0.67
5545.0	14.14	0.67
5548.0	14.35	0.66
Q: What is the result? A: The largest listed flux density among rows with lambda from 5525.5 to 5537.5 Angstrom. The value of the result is 14.15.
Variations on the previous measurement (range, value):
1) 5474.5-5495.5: 15.42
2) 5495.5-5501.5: 14.13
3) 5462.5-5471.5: 15.02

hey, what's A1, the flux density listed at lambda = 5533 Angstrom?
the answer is 14.12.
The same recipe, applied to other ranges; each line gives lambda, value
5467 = 15.02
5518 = 16.01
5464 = 14.79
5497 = 14.13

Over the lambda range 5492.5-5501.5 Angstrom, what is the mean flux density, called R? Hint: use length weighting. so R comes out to 14.3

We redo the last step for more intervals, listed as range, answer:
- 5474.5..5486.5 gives 14.2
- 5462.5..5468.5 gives 14.9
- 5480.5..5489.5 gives 14.8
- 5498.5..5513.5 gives 14.3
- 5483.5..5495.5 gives 15.1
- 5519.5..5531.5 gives 14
